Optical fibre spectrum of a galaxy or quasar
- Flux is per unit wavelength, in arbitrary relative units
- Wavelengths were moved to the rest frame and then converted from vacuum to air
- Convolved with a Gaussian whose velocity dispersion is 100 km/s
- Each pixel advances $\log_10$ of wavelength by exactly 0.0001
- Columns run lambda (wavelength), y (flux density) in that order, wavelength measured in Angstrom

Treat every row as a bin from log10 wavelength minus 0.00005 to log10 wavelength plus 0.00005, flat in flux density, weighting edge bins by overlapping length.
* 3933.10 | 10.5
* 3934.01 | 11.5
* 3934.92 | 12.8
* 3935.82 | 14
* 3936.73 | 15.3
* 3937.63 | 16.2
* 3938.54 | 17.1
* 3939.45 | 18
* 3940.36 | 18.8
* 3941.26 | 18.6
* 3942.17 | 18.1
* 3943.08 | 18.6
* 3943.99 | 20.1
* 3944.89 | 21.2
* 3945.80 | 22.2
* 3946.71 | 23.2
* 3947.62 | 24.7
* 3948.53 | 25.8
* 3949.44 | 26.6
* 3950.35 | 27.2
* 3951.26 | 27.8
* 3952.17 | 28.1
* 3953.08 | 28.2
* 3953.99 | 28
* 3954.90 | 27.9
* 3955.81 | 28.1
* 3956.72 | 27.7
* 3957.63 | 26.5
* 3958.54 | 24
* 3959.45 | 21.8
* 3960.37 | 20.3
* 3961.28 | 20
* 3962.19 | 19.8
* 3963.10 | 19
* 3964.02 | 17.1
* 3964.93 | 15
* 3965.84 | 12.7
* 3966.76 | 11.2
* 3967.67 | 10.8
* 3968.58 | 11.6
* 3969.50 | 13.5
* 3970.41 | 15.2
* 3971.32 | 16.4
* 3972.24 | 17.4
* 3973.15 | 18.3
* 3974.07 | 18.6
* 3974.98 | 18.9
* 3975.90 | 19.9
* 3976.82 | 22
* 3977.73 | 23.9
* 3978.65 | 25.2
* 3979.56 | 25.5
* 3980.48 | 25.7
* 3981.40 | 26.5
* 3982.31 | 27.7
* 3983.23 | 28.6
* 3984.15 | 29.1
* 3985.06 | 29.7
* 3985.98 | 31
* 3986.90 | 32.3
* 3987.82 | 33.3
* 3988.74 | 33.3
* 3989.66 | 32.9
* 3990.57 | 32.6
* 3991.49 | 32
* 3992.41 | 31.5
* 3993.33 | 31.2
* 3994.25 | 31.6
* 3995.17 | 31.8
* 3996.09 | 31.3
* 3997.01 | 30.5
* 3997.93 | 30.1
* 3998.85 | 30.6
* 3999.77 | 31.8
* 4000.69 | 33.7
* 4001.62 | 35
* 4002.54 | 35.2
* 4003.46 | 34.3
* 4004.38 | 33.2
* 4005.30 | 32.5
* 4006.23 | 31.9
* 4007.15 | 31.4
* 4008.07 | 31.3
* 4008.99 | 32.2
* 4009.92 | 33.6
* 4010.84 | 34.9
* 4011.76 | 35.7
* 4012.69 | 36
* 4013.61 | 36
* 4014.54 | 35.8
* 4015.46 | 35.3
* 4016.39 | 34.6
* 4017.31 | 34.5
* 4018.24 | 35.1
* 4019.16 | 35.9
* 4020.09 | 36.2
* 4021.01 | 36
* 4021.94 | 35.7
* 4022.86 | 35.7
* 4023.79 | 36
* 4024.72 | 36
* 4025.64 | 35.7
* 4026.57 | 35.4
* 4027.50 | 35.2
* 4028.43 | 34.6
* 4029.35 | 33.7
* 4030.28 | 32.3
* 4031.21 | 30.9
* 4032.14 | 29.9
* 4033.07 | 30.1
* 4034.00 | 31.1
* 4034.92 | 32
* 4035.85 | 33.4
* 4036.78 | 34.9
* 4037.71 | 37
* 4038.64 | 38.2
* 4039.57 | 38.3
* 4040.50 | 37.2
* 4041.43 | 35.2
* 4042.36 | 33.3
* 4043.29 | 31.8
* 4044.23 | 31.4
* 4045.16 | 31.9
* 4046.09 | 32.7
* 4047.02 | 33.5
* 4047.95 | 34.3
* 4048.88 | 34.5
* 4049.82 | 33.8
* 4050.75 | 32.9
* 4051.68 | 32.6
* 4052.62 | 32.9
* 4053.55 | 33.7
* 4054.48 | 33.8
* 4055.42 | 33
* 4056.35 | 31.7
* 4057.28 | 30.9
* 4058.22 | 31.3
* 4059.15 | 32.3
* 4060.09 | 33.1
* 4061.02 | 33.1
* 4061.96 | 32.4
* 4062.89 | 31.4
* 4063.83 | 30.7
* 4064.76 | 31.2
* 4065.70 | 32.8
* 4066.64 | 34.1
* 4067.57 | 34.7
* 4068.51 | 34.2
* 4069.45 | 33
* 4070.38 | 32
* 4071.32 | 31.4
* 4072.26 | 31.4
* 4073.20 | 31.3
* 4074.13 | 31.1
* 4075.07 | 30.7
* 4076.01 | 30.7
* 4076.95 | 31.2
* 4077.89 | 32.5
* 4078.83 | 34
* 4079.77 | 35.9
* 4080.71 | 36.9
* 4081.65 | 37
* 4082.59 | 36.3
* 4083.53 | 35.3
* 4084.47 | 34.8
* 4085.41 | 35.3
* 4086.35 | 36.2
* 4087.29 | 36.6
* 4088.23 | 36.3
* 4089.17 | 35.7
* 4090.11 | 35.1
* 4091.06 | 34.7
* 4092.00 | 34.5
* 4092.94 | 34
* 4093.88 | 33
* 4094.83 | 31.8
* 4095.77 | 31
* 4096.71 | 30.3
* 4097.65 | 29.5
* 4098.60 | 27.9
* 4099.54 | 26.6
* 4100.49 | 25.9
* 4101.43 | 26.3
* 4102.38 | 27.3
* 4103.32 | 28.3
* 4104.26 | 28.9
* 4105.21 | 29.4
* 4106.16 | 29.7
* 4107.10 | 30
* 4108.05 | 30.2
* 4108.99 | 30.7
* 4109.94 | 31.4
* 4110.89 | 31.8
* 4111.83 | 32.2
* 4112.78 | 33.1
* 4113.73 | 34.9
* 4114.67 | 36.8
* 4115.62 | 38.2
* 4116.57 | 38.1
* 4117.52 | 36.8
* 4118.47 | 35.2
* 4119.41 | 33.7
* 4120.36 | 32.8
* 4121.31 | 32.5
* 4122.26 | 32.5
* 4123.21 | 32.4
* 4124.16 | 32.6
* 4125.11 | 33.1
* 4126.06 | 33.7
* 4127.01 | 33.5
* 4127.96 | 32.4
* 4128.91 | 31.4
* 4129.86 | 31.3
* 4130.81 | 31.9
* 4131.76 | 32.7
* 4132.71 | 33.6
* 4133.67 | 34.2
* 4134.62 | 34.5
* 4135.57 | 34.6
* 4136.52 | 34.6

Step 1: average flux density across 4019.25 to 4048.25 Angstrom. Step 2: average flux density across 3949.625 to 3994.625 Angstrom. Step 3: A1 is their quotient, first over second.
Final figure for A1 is 1.4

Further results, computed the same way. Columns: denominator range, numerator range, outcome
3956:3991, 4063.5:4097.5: 1.49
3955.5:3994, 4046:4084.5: 1.42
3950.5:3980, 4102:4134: 1.57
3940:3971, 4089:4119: 1.50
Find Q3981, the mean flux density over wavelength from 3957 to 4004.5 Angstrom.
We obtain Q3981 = 25.2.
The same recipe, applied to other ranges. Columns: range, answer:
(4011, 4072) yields 33.8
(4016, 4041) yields 34.7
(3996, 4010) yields 32.4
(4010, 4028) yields 35.5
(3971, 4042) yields 31.6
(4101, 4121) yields 32.2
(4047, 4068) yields 32.8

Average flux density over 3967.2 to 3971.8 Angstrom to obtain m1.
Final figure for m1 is 13.5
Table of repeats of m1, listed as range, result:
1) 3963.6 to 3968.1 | 13.4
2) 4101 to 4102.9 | 26.8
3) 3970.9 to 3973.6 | 17.4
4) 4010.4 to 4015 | 35.7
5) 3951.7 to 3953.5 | 28.1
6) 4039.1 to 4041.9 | 36.9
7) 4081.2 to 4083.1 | 36.6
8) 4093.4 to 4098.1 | 31.2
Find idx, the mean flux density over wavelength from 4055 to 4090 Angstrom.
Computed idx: 33.3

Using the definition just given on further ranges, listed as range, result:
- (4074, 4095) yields 34.4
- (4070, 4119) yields 32.6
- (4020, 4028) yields 35.7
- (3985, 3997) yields 31.9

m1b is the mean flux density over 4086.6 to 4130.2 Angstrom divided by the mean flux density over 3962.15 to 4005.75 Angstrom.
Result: 1.3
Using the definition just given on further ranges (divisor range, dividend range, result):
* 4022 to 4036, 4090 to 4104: 0.90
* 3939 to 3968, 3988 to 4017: 1.51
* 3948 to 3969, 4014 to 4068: 1.54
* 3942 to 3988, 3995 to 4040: 1.51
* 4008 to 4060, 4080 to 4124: 0.96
